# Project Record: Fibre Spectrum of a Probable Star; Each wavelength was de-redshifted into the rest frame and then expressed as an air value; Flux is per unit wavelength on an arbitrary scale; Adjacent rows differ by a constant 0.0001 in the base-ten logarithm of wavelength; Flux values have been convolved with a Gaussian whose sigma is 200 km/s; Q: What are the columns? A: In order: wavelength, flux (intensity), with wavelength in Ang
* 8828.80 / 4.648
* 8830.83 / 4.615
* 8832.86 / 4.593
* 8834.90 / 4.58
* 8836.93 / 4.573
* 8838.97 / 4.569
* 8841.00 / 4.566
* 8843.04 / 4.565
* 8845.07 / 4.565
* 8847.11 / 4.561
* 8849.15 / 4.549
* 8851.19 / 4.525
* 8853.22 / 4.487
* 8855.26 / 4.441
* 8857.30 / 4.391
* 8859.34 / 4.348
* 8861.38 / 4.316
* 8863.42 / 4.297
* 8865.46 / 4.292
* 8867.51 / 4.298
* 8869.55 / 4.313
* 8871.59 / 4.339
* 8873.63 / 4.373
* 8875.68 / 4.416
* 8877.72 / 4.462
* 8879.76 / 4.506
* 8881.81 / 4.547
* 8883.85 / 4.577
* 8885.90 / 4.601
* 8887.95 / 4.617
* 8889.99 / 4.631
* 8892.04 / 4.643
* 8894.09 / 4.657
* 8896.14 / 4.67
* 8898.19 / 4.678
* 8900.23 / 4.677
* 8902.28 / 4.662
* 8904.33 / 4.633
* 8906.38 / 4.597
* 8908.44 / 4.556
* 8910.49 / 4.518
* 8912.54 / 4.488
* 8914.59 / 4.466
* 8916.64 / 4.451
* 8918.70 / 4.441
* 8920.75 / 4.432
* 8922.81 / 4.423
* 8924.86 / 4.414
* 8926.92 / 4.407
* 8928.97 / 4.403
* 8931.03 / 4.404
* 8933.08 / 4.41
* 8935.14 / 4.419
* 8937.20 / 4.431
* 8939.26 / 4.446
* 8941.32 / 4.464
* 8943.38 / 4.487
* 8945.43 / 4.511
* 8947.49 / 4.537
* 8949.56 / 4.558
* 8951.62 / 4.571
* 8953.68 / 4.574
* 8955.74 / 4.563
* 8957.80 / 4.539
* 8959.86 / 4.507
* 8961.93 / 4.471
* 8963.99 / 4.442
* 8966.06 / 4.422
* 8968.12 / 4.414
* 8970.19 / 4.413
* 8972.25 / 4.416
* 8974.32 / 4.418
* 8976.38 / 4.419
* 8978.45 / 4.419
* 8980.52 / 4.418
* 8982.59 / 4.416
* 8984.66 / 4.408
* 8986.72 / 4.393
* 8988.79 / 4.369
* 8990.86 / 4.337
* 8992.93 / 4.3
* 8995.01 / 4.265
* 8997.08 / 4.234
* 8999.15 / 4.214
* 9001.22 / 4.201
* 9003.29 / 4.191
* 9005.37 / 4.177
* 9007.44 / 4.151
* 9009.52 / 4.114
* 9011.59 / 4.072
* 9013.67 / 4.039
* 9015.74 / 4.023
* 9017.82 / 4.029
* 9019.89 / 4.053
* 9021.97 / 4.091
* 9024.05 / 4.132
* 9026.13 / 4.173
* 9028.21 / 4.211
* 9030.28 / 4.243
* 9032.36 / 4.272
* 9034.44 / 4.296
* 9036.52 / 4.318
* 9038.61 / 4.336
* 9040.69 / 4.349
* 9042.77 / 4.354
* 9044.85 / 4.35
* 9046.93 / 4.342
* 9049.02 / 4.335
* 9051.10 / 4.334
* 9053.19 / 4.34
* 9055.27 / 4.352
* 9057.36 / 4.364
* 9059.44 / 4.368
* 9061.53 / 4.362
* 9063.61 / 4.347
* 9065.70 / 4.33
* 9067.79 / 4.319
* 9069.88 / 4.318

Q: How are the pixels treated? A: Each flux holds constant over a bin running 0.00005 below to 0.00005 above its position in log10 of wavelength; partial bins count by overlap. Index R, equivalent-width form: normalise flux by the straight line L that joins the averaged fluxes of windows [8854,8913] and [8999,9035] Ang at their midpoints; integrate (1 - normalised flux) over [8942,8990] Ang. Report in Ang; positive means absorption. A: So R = -2.0 Ang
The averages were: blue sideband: 4.5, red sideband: 4.15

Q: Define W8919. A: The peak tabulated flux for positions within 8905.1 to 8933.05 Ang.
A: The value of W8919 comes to 4.597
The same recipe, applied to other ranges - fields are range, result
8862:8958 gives 4.678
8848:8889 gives 4.617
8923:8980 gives 4.574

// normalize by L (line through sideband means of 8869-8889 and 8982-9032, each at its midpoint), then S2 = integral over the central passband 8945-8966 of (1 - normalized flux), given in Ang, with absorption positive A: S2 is -1.0 Ang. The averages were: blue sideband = 4.48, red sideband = 4.2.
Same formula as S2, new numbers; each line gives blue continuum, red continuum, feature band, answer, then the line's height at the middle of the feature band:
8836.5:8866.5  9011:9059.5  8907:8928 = -0.37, 4.39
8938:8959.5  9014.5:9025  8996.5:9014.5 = 0.02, 4.16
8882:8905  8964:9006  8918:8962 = 0.15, 4.49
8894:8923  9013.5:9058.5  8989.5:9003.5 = 0.28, 4.34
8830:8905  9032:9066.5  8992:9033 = 2.04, 4.38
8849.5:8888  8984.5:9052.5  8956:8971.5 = -0.58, 4.3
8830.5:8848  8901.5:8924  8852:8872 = 0.88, 4.56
